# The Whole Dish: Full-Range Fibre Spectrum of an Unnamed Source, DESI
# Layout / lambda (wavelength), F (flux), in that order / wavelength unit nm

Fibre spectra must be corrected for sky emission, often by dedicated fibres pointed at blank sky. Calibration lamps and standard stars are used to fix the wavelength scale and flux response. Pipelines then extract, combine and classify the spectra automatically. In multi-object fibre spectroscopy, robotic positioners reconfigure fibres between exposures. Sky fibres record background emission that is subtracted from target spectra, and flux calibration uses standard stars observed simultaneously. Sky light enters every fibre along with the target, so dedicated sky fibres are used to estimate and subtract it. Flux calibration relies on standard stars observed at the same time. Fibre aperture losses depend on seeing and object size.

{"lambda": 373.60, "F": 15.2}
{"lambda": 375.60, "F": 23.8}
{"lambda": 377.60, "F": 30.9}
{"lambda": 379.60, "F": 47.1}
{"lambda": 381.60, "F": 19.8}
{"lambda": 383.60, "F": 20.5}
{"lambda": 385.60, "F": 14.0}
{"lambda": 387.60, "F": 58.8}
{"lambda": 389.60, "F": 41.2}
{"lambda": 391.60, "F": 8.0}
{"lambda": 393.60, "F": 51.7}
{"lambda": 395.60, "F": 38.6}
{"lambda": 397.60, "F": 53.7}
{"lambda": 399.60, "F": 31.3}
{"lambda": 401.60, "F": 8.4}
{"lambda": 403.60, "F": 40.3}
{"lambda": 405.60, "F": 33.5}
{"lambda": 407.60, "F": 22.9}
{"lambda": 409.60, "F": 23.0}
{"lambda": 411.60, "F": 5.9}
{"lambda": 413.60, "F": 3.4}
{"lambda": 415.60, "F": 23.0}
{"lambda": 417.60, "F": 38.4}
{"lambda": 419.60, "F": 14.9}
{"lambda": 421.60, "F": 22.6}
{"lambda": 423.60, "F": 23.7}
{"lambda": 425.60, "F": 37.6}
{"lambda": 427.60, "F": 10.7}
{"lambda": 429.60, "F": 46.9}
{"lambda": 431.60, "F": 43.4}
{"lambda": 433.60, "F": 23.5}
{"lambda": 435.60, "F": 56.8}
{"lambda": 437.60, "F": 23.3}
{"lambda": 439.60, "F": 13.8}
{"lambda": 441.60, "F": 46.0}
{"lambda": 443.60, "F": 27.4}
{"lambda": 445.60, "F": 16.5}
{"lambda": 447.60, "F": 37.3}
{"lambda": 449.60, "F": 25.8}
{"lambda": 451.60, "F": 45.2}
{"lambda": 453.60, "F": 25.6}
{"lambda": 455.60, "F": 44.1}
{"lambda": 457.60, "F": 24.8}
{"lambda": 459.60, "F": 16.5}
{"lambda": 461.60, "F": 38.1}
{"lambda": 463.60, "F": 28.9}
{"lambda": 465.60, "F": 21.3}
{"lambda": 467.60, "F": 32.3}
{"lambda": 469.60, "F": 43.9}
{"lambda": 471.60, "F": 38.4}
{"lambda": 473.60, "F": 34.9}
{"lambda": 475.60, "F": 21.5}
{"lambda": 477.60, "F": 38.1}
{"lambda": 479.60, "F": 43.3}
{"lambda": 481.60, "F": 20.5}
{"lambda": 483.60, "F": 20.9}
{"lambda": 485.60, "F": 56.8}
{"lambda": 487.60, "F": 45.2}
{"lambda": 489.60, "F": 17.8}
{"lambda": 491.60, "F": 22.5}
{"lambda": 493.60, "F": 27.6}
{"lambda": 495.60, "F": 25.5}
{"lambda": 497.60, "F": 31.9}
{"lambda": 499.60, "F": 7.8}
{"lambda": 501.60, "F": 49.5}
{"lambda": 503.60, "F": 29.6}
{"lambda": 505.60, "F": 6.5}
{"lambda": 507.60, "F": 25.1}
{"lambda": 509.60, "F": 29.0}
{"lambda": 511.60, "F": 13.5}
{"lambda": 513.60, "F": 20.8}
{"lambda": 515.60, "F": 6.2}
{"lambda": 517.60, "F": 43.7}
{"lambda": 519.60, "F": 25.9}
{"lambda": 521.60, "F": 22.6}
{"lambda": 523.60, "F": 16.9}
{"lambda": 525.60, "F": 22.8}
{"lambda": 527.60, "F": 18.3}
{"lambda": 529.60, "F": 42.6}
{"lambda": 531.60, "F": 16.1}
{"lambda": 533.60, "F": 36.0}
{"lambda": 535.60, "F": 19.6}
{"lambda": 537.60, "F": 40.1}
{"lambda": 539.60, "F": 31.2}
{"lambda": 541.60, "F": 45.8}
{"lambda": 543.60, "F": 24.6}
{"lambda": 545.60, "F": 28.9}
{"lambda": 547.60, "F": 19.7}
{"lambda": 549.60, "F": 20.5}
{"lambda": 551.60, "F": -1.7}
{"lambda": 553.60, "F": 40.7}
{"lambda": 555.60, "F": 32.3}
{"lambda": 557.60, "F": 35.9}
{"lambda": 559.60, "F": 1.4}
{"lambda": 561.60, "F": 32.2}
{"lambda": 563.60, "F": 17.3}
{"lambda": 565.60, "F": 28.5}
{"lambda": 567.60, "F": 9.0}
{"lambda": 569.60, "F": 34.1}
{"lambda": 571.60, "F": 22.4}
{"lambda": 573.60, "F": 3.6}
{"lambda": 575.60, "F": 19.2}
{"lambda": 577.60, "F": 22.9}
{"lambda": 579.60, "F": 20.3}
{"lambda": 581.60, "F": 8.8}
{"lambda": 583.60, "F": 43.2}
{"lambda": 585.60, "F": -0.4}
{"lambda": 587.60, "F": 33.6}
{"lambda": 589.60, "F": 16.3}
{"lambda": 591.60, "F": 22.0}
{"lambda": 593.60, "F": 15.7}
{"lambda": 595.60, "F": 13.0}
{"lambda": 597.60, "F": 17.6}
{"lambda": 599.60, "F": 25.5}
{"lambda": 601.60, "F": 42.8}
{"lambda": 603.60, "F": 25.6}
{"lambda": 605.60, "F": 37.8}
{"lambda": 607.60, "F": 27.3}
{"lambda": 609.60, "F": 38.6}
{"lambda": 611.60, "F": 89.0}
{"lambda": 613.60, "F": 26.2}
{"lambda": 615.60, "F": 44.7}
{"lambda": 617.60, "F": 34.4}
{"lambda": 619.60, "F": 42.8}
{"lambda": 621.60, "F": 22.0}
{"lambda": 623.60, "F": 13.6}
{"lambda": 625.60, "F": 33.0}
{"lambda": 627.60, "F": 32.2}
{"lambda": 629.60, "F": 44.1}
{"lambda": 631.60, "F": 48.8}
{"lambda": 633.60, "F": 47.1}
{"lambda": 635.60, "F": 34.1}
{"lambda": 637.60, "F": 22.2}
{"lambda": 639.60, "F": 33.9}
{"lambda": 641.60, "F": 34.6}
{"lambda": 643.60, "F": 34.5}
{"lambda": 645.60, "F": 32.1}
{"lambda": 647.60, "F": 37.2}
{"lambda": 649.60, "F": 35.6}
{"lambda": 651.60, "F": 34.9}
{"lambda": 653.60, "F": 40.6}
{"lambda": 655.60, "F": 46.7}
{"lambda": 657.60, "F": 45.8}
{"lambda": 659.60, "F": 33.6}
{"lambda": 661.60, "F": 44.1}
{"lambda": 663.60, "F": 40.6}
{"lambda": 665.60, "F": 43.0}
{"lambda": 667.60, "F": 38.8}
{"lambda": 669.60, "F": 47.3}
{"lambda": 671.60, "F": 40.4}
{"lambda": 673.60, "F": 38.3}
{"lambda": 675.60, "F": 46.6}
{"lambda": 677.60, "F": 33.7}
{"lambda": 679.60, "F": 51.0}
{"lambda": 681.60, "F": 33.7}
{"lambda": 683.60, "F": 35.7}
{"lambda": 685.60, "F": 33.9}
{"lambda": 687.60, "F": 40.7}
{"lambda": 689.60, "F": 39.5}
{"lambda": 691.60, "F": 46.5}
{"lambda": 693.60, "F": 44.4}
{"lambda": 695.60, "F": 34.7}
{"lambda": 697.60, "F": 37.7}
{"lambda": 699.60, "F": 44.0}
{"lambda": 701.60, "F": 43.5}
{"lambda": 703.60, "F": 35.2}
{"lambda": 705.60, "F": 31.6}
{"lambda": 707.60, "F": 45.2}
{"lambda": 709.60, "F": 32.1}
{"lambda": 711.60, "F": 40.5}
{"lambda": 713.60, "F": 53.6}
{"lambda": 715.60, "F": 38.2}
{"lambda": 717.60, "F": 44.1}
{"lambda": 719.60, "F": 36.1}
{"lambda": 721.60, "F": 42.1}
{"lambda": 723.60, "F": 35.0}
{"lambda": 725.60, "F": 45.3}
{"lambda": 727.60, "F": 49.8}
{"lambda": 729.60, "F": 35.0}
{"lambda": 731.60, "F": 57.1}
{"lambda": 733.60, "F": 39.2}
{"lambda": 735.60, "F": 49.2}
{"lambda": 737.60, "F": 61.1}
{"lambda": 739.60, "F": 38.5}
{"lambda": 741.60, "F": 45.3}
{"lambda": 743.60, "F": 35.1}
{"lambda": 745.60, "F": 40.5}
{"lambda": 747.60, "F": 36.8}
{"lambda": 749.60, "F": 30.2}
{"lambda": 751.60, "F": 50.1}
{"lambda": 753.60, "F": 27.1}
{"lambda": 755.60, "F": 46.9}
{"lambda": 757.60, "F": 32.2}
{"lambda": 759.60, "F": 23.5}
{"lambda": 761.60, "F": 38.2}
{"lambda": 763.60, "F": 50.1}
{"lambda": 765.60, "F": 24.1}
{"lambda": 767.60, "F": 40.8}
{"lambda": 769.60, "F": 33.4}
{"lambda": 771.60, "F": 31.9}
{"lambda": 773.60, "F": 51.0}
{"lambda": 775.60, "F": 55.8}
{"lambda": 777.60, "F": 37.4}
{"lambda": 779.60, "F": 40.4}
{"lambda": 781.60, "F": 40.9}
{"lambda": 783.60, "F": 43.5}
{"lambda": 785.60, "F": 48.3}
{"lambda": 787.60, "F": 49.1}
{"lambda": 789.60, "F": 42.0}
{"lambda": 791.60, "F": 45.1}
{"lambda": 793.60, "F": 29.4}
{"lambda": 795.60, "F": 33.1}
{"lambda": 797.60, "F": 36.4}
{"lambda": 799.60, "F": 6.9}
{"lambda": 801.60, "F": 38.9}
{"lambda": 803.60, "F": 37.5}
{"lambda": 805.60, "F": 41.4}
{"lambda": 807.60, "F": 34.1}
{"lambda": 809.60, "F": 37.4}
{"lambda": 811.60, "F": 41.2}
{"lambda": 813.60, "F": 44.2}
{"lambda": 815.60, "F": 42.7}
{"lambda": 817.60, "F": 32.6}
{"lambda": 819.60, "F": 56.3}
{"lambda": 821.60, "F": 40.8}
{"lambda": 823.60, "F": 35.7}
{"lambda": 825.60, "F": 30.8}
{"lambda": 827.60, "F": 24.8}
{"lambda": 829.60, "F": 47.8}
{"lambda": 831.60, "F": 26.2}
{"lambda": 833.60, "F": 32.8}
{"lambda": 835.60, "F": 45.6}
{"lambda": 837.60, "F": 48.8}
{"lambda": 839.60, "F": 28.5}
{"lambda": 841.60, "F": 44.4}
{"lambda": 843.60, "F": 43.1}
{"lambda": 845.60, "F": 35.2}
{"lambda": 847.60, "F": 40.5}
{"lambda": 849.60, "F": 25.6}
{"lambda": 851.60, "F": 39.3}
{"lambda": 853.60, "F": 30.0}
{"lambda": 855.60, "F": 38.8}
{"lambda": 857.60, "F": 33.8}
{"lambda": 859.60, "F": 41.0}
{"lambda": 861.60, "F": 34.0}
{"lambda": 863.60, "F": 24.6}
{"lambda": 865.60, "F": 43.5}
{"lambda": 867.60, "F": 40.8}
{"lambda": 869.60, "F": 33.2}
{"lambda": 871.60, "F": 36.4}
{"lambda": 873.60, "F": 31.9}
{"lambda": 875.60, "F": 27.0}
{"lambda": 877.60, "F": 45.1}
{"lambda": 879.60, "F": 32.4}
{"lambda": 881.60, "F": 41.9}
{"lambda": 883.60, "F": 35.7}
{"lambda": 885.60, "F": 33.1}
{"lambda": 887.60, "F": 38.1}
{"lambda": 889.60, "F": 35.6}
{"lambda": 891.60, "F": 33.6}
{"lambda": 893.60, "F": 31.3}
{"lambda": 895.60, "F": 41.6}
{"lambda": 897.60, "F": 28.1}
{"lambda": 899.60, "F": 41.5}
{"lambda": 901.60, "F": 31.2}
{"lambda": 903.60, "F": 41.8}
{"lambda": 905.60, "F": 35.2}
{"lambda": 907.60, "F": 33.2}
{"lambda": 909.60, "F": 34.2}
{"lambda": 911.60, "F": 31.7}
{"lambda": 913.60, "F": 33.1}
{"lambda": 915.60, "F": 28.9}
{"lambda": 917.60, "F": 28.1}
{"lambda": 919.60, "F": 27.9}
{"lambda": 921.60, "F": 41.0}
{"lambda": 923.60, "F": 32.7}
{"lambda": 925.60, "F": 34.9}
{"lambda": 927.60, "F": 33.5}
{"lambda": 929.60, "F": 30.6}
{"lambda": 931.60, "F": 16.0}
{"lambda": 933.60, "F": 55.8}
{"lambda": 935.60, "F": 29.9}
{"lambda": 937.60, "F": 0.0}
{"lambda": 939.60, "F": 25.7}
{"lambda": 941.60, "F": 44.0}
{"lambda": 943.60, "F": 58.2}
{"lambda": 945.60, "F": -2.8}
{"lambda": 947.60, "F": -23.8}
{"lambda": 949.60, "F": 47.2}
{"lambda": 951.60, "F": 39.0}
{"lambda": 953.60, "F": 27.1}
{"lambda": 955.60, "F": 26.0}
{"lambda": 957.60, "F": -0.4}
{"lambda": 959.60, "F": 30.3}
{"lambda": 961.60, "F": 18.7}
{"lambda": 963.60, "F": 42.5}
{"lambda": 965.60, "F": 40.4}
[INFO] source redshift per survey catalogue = 0.638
